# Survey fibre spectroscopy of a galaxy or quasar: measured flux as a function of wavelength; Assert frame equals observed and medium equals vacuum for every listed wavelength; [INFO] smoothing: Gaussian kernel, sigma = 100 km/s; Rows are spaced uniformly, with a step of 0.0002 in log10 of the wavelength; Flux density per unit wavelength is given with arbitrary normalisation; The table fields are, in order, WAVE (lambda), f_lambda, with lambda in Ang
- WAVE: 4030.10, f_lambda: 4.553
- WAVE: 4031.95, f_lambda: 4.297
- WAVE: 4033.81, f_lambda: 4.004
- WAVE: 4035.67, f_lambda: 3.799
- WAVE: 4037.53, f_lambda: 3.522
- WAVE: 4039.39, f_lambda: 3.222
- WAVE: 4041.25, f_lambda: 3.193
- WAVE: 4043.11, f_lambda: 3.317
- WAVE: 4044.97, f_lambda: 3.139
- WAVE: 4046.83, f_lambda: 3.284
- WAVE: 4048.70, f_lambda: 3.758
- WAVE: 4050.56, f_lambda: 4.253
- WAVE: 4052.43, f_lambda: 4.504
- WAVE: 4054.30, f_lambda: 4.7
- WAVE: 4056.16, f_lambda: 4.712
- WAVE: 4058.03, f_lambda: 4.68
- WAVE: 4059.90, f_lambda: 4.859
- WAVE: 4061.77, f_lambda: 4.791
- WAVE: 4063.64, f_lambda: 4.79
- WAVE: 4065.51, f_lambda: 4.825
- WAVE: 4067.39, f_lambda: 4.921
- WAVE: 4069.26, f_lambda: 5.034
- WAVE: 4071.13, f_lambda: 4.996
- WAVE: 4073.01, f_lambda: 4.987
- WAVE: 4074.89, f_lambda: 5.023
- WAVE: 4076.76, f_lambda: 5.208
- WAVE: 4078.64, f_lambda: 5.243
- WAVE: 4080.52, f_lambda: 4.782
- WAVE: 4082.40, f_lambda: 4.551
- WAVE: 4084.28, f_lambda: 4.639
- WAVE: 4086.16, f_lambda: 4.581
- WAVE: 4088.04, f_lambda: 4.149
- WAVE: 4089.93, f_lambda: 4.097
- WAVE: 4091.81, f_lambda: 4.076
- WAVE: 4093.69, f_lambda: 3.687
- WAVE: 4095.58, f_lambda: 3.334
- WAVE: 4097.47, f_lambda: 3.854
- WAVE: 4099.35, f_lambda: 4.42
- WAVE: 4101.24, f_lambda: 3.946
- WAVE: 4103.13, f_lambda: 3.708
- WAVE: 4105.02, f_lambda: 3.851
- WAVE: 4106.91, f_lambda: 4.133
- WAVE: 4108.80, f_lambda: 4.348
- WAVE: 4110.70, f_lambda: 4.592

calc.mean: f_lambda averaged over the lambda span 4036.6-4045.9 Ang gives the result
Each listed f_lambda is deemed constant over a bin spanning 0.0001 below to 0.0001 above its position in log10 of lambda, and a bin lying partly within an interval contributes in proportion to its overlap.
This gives 3.28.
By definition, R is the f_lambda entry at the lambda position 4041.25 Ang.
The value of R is 3.193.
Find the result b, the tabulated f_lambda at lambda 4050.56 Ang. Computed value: 4.253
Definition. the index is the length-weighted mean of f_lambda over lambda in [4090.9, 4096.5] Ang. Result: 3.7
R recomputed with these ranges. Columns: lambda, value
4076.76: 5.208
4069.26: 5.034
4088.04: 4.149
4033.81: 4.004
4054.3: 4.7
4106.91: 4.133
